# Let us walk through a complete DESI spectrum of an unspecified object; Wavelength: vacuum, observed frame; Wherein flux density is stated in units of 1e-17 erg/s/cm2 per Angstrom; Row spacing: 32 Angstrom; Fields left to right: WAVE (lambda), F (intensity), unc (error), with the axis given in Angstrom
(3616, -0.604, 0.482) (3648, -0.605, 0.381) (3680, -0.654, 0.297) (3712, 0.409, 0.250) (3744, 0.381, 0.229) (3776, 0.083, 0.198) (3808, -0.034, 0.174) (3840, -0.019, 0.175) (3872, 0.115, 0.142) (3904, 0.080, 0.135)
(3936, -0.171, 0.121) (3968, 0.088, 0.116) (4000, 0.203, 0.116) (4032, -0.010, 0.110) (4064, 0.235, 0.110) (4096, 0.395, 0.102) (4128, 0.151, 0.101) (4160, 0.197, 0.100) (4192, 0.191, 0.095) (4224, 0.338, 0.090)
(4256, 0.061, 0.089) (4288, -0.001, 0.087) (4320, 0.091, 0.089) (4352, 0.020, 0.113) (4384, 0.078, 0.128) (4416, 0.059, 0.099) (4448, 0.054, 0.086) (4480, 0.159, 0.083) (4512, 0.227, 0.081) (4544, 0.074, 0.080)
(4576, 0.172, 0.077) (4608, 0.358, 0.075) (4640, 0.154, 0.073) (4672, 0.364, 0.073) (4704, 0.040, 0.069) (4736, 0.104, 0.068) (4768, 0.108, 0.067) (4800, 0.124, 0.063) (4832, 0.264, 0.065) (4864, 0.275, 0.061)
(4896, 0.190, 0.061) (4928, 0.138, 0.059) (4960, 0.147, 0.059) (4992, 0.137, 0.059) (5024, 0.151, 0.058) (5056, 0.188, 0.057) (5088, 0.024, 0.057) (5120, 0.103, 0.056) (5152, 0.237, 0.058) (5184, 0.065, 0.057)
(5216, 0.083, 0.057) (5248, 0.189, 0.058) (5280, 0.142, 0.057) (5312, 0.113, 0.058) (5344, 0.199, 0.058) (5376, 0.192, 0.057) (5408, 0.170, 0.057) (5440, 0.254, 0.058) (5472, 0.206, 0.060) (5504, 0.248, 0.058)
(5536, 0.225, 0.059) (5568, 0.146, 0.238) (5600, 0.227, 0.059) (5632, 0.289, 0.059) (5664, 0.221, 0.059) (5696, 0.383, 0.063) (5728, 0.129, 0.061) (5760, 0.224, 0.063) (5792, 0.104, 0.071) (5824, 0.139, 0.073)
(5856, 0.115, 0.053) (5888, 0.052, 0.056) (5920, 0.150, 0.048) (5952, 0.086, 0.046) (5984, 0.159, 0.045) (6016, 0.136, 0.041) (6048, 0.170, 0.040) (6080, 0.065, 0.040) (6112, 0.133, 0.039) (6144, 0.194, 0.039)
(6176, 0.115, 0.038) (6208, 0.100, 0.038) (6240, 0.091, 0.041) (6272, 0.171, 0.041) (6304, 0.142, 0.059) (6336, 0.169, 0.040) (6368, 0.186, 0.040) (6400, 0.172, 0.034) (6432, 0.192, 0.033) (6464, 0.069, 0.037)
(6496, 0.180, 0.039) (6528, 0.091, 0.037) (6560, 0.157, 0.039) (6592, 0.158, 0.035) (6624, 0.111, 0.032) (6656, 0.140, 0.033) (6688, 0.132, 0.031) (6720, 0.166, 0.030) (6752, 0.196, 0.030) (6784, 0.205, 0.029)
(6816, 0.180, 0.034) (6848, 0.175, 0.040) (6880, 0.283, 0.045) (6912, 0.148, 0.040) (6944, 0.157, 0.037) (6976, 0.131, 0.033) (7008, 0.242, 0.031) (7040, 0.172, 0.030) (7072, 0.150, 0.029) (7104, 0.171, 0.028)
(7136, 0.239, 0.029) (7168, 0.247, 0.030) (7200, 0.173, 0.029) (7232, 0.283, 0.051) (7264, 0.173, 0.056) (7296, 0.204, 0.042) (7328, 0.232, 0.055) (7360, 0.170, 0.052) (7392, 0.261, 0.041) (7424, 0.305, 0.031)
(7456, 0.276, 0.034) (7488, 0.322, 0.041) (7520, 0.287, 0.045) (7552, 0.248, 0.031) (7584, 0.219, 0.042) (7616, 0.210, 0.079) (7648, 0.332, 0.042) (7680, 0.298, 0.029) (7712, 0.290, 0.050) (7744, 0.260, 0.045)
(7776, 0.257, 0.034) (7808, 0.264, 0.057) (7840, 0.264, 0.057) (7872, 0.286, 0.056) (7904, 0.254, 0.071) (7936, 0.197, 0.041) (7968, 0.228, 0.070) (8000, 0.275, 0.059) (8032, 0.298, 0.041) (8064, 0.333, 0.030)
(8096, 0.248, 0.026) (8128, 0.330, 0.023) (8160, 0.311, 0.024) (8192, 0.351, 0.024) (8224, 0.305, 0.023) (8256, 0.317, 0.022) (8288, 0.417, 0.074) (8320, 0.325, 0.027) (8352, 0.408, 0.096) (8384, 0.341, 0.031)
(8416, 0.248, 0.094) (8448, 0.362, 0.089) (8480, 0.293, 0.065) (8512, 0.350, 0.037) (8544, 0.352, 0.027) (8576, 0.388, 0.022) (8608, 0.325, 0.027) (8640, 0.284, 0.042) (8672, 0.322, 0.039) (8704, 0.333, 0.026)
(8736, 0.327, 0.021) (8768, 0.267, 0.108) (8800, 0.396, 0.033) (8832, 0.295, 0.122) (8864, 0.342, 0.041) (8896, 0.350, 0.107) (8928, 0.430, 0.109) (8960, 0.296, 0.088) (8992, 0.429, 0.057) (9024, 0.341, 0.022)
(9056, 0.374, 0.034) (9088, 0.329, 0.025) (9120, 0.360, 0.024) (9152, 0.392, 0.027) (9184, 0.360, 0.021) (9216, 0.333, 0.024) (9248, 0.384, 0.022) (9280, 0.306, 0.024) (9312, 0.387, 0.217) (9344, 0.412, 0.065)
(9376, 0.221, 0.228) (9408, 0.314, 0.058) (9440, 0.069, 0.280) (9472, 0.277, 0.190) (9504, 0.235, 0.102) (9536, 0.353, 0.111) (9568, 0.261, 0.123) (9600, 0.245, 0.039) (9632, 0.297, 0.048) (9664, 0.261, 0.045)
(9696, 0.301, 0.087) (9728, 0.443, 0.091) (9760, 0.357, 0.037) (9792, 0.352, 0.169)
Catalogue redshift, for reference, 0.849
